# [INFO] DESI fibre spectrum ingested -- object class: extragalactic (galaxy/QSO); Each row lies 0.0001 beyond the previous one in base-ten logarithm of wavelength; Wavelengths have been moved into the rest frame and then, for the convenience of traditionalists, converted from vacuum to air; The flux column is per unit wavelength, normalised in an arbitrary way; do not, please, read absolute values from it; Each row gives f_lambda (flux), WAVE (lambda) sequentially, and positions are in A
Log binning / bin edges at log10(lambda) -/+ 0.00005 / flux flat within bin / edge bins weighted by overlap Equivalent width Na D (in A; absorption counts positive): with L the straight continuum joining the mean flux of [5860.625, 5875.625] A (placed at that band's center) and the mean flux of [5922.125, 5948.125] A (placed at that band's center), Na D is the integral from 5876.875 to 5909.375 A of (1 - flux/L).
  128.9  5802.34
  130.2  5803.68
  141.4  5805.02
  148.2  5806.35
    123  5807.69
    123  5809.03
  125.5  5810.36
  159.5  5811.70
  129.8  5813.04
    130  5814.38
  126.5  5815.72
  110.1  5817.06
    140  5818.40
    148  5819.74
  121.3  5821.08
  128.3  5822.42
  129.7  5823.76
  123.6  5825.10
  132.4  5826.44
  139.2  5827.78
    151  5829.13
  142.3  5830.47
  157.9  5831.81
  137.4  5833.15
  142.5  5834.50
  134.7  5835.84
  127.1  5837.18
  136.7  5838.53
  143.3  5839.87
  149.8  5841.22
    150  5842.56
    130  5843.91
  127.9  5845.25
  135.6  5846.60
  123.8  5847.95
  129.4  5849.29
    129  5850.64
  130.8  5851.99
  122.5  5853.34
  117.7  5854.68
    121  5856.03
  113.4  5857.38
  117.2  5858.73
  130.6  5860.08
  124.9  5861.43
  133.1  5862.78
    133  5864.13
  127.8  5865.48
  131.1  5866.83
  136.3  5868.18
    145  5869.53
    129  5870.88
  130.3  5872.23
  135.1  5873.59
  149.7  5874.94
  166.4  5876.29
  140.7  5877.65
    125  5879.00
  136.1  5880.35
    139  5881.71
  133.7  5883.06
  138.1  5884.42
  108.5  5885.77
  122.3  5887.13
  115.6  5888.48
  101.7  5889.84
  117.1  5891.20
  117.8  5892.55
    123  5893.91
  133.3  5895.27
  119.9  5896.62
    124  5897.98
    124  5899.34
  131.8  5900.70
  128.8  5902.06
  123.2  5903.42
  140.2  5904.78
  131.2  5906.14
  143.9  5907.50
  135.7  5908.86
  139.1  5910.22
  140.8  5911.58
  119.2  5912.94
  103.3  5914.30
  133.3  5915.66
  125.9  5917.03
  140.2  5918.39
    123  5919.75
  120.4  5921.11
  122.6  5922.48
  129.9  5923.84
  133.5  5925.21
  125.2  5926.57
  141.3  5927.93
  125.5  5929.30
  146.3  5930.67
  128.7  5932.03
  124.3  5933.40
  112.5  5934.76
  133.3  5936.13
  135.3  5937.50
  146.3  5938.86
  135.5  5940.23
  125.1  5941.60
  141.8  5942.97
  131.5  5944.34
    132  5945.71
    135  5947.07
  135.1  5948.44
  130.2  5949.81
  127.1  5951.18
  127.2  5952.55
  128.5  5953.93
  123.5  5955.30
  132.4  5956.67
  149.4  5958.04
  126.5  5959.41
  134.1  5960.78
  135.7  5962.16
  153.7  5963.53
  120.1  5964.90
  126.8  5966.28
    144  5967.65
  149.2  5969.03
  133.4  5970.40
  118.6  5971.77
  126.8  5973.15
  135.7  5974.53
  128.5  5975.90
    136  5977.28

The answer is 1.5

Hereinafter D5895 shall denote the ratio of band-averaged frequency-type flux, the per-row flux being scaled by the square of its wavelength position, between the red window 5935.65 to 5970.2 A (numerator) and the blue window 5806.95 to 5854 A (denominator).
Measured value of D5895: 1.0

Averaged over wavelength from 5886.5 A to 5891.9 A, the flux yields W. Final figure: 114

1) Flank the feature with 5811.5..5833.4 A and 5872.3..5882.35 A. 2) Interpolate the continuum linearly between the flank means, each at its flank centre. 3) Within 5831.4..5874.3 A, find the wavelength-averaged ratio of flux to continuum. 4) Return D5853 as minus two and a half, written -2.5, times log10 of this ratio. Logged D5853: 0.049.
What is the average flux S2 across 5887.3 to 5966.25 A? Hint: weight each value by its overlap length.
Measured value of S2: 130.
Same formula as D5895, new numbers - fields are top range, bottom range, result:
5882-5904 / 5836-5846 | 0.91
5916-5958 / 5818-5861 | 1.02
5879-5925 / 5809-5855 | 0.97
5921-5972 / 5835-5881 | 1.03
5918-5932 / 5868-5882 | 0.95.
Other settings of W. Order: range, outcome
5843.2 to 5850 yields 129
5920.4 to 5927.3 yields 126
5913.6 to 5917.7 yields 121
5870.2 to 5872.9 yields 130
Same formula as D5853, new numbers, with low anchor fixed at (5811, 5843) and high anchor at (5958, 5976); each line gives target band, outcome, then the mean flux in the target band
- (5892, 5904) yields 0.09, 125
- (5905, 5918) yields 0.04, 131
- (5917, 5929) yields 0.05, 129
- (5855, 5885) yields 0.02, 133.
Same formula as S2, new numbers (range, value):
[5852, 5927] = 129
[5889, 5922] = 127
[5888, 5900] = 120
